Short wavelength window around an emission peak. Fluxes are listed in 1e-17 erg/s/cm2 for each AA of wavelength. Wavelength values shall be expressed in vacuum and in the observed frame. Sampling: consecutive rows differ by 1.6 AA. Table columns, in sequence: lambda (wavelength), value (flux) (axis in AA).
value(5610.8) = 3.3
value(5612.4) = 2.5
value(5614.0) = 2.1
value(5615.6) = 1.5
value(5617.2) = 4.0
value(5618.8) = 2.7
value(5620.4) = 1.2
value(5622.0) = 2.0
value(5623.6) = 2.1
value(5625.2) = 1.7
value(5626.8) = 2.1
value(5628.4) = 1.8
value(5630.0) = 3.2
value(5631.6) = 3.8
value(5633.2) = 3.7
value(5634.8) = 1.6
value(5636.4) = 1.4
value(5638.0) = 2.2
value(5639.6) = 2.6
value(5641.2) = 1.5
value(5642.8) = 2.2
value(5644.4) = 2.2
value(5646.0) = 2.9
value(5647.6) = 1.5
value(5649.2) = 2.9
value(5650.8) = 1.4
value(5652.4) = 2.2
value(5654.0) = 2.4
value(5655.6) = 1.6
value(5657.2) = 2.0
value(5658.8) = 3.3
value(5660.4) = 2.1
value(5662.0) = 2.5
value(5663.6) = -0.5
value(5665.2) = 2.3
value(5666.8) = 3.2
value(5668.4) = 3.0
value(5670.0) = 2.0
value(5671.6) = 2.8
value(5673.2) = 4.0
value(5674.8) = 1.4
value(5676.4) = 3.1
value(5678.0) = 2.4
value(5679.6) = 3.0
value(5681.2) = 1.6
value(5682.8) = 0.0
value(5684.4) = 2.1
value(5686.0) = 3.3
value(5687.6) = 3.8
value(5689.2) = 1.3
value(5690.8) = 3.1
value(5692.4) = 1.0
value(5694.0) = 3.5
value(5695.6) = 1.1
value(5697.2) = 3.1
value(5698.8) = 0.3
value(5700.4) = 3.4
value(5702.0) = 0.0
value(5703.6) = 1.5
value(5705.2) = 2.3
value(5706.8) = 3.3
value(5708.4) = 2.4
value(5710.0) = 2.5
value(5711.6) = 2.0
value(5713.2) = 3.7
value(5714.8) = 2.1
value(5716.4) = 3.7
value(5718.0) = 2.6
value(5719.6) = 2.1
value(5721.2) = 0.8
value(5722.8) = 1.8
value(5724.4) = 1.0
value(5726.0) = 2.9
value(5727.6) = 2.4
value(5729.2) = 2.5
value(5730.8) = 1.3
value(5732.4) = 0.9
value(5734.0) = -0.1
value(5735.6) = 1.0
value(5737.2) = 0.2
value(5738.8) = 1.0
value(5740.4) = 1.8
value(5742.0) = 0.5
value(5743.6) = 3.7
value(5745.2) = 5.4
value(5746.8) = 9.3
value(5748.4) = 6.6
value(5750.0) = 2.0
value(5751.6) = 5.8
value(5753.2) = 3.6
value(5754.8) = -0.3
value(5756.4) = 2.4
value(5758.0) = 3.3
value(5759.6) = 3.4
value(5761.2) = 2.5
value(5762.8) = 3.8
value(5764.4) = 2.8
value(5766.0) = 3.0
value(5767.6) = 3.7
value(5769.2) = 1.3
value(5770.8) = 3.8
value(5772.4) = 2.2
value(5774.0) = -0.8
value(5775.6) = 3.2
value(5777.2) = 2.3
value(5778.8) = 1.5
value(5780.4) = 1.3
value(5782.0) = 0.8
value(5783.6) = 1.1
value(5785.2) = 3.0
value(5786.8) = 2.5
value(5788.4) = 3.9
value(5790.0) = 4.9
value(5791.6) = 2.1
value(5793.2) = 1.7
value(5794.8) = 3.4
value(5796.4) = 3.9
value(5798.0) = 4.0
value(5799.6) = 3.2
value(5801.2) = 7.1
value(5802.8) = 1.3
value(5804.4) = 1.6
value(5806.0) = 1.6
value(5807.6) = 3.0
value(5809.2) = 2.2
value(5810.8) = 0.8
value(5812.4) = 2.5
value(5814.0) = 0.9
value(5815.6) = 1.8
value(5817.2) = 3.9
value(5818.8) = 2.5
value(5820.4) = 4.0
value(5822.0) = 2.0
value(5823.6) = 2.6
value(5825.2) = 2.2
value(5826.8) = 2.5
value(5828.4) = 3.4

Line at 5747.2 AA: H-beta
